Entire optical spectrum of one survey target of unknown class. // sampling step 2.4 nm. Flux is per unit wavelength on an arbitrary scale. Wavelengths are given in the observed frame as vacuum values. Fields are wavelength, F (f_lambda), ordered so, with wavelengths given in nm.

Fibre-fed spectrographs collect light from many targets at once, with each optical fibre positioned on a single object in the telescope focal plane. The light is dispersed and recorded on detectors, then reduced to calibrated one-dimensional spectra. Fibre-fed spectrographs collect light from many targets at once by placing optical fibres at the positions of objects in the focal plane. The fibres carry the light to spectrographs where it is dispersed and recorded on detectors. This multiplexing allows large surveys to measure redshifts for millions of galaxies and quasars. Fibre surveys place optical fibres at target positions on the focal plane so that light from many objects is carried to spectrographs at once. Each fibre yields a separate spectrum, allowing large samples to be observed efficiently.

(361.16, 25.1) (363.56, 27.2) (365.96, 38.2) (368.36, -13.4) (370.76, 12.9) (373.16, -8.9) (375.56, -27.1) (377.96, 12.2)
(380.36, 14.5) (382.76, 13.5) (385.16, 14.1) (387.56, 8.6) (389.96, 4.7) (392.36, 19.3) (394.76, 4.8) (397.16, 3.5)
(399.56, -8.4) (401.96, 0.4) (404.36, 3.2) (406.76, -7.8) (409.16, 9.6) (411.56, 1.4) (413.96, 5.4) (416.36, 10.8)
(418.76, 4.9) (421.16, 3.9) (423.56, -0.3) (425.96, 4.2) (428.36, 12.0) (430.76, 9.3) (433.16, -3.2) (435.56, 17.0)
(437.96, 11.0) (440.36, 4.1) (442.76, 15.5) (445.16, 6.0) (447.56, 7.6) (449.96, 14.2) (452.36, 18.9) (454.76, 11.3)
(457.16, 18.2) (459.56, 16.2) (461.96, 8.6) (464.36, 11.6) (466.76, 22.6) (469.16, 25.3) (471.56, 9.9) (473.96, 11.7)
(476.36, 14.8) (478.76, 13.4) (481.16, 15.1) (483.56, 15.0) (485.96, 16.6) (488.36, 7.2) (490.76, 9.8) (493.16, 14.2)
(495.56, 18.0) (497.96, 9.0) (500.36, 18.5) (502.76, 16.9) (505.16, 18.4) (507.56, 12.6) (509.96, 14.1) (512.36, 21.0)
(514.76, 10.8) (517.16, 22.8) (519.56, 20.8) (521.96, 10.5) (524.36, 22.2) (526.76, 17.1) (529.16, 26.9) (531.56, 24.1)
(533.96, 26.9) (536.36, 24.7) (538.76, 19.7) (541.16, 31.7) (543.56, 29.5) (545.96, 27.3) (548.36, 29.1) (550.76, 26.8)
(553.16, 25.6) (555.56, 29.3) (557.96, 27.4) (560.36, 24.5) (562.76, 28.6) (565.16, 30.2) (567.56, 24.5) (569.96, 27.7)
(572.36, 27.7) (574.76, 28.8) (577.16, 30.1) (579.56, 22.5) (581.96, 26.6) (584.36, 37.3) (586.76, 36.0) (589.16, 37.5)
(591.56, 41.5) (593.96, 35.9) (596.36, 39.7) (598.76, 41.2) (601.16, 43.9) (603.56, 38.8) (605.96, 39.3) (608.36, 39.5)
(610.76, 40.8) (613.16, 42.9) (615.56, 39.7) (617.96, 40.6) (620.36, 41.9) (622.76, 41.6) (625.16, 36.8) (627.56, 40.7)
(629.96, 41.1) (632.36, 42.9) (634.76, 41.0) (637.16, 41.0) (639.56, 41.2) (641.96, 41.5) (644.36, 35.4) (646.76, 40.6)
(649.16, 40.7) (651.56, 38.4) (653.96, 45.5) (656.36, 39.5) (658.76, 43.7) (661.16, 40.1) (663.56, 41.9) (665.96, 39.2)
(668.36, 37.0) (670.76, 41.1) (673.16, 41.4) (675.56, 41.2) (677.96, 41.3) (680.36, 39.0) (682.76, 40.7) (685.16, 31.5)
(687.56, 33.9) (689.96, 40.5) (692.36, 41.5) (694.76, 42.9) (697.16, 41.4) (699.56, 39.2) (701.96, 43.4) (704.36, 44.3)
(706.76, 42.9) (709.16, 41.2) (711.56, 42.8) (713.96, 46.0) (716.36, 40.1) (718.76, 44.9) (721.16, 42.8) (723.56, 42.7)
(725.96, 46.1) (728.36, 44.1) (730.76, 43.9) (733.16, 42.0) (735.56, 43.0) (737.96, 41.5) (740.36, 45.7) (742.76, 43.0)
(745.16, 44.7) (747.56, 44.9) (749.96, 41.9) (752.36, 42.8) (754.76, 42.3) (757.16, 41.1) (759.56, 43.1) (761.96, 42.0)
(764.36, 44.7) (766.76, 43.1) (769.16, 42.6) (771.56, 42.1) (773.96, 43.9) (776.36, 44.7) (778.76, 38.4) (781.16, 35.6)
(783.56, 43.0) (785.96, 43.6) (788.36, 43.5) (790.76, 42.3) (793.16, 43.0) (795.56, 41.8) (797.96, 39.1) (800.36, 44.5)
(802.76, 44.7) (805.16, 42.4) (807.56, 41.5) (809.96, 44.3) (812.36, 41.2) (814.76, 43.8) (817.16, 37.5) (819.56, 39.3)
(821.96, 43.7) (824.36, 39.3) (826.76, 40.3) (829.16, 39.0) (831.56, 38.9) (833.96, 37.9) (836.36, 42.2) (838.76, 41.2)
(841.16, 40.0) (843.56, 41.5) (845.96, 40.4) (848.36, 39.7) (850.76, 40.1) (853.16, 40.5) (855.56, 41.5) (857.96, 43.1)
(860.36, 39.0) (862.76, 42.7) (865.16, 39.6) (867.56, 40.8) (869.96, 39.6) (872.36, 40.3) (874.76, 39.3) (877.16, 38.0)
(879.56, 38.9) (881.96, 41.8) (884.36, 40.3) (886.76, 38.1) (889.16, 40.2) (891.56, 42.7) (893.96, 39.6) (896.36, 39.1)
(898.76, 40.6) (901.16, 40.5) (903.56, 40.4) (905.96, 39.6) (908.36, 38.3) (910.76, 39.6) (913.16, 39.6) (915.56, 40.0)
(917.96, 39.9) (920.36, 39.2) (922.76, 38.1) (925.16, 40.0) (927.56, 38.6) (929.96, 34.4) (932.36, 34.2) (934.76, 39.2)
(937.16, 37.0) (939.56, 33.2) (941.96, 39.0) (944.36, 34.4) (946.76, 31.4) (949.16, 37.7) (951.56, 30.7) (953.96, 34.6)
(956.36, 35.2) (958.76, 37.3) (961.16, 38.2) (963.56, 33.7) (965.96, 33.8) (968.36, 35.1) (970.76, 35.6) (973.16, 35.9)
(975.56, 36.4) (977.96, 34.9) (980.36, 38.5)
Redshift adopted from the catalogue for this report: 0.325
